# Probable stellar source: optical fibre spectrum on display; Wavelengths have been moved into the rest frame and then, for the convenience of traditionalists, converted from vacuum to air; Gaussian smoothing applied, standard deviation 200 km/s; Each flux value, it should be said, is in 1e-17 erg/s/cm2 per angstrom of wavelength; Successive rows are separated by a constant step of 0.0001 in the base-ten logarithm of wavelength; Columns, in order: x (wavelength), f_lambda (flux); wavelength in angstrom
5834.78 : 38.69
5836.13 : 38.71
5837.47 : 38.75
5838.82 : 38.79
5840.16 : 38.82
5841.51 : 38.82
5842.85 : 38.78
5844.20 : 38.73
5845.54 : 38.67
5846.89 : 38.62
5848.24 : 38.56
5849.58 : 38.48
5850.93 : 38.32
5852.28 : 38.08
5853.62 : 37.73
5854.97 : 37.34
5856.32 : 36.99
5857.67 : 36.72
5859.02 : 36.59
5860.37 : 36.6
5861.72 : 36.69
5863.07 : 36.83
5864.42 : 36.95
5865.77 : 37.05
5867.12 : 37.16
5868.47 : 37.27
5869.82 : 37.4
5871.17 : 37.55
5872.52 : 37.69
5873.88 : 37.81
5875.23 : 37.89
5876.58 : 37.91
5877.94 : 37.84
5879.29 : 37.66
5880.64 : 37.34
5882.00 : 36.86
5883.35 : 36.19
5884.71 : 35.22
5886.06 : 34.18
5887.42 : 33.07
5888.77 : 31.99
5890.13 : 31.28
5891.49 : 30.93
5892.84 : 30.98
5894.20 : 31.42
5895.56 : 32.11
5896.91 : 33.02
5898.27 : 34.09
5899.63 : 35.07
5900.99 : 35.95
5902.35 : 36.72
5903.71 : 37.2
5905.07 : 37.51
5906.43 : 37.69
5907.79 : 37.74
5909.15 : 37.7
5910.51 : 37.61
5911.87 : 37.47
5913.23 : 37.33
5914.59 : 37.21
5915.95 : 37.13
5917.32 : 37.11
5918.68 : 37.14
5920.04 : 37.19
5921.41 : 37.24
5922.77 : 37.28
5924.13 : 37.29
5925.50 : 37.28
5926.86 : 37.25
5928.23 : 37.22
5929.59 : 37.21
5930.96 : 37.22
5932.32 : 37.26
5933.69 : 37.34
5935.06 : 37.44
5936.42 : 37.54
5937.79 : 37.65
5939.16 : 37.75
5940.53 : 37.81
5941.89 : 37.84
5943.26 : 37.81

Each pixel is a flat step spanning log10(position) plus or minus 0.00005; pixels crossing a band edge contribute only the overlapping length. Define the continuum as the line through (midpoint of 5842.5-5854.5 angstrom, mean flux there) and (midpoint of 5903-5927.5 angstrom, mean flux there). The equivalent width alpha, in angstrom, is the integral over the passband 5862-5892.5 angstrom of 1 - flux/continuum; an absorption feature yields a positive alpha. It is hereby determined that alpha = 1.5 angstrom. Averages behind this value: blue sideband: 38.4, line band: 36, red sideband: 37.4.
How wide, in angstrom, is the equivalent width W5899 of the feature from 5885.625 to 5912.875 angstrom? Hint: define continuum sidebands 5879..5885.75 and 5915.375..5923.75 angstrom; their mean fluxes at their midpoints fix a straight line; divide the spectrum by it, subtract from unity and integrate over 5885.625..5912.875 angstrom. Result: 1.5 angstrom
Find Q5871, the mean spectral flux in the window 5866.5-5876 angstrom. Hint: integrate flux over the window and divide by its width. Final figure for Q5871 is 37.6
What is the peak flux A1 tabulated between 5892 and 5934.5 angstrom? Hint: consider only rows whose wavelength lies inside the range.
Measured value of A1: 37.74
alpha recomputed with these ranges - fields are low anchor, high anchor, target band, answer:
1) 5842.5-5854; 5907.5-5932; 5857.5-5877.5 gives 0.48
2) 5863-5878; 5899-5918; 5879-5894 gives 1.34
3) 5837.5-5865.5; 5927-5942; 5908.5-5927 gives 0.12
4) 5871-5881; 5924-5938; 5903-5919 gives 0.03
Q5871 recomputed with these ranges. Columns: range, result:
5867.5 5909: 35.6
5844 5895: 36.4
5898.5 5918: 37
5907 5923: 37.4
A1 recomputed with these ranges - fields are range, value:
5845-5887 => 38.67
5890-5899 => 34.09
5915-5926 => 37.29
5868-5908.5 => 37.91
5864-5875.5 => 37.89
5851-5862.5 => 38.08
